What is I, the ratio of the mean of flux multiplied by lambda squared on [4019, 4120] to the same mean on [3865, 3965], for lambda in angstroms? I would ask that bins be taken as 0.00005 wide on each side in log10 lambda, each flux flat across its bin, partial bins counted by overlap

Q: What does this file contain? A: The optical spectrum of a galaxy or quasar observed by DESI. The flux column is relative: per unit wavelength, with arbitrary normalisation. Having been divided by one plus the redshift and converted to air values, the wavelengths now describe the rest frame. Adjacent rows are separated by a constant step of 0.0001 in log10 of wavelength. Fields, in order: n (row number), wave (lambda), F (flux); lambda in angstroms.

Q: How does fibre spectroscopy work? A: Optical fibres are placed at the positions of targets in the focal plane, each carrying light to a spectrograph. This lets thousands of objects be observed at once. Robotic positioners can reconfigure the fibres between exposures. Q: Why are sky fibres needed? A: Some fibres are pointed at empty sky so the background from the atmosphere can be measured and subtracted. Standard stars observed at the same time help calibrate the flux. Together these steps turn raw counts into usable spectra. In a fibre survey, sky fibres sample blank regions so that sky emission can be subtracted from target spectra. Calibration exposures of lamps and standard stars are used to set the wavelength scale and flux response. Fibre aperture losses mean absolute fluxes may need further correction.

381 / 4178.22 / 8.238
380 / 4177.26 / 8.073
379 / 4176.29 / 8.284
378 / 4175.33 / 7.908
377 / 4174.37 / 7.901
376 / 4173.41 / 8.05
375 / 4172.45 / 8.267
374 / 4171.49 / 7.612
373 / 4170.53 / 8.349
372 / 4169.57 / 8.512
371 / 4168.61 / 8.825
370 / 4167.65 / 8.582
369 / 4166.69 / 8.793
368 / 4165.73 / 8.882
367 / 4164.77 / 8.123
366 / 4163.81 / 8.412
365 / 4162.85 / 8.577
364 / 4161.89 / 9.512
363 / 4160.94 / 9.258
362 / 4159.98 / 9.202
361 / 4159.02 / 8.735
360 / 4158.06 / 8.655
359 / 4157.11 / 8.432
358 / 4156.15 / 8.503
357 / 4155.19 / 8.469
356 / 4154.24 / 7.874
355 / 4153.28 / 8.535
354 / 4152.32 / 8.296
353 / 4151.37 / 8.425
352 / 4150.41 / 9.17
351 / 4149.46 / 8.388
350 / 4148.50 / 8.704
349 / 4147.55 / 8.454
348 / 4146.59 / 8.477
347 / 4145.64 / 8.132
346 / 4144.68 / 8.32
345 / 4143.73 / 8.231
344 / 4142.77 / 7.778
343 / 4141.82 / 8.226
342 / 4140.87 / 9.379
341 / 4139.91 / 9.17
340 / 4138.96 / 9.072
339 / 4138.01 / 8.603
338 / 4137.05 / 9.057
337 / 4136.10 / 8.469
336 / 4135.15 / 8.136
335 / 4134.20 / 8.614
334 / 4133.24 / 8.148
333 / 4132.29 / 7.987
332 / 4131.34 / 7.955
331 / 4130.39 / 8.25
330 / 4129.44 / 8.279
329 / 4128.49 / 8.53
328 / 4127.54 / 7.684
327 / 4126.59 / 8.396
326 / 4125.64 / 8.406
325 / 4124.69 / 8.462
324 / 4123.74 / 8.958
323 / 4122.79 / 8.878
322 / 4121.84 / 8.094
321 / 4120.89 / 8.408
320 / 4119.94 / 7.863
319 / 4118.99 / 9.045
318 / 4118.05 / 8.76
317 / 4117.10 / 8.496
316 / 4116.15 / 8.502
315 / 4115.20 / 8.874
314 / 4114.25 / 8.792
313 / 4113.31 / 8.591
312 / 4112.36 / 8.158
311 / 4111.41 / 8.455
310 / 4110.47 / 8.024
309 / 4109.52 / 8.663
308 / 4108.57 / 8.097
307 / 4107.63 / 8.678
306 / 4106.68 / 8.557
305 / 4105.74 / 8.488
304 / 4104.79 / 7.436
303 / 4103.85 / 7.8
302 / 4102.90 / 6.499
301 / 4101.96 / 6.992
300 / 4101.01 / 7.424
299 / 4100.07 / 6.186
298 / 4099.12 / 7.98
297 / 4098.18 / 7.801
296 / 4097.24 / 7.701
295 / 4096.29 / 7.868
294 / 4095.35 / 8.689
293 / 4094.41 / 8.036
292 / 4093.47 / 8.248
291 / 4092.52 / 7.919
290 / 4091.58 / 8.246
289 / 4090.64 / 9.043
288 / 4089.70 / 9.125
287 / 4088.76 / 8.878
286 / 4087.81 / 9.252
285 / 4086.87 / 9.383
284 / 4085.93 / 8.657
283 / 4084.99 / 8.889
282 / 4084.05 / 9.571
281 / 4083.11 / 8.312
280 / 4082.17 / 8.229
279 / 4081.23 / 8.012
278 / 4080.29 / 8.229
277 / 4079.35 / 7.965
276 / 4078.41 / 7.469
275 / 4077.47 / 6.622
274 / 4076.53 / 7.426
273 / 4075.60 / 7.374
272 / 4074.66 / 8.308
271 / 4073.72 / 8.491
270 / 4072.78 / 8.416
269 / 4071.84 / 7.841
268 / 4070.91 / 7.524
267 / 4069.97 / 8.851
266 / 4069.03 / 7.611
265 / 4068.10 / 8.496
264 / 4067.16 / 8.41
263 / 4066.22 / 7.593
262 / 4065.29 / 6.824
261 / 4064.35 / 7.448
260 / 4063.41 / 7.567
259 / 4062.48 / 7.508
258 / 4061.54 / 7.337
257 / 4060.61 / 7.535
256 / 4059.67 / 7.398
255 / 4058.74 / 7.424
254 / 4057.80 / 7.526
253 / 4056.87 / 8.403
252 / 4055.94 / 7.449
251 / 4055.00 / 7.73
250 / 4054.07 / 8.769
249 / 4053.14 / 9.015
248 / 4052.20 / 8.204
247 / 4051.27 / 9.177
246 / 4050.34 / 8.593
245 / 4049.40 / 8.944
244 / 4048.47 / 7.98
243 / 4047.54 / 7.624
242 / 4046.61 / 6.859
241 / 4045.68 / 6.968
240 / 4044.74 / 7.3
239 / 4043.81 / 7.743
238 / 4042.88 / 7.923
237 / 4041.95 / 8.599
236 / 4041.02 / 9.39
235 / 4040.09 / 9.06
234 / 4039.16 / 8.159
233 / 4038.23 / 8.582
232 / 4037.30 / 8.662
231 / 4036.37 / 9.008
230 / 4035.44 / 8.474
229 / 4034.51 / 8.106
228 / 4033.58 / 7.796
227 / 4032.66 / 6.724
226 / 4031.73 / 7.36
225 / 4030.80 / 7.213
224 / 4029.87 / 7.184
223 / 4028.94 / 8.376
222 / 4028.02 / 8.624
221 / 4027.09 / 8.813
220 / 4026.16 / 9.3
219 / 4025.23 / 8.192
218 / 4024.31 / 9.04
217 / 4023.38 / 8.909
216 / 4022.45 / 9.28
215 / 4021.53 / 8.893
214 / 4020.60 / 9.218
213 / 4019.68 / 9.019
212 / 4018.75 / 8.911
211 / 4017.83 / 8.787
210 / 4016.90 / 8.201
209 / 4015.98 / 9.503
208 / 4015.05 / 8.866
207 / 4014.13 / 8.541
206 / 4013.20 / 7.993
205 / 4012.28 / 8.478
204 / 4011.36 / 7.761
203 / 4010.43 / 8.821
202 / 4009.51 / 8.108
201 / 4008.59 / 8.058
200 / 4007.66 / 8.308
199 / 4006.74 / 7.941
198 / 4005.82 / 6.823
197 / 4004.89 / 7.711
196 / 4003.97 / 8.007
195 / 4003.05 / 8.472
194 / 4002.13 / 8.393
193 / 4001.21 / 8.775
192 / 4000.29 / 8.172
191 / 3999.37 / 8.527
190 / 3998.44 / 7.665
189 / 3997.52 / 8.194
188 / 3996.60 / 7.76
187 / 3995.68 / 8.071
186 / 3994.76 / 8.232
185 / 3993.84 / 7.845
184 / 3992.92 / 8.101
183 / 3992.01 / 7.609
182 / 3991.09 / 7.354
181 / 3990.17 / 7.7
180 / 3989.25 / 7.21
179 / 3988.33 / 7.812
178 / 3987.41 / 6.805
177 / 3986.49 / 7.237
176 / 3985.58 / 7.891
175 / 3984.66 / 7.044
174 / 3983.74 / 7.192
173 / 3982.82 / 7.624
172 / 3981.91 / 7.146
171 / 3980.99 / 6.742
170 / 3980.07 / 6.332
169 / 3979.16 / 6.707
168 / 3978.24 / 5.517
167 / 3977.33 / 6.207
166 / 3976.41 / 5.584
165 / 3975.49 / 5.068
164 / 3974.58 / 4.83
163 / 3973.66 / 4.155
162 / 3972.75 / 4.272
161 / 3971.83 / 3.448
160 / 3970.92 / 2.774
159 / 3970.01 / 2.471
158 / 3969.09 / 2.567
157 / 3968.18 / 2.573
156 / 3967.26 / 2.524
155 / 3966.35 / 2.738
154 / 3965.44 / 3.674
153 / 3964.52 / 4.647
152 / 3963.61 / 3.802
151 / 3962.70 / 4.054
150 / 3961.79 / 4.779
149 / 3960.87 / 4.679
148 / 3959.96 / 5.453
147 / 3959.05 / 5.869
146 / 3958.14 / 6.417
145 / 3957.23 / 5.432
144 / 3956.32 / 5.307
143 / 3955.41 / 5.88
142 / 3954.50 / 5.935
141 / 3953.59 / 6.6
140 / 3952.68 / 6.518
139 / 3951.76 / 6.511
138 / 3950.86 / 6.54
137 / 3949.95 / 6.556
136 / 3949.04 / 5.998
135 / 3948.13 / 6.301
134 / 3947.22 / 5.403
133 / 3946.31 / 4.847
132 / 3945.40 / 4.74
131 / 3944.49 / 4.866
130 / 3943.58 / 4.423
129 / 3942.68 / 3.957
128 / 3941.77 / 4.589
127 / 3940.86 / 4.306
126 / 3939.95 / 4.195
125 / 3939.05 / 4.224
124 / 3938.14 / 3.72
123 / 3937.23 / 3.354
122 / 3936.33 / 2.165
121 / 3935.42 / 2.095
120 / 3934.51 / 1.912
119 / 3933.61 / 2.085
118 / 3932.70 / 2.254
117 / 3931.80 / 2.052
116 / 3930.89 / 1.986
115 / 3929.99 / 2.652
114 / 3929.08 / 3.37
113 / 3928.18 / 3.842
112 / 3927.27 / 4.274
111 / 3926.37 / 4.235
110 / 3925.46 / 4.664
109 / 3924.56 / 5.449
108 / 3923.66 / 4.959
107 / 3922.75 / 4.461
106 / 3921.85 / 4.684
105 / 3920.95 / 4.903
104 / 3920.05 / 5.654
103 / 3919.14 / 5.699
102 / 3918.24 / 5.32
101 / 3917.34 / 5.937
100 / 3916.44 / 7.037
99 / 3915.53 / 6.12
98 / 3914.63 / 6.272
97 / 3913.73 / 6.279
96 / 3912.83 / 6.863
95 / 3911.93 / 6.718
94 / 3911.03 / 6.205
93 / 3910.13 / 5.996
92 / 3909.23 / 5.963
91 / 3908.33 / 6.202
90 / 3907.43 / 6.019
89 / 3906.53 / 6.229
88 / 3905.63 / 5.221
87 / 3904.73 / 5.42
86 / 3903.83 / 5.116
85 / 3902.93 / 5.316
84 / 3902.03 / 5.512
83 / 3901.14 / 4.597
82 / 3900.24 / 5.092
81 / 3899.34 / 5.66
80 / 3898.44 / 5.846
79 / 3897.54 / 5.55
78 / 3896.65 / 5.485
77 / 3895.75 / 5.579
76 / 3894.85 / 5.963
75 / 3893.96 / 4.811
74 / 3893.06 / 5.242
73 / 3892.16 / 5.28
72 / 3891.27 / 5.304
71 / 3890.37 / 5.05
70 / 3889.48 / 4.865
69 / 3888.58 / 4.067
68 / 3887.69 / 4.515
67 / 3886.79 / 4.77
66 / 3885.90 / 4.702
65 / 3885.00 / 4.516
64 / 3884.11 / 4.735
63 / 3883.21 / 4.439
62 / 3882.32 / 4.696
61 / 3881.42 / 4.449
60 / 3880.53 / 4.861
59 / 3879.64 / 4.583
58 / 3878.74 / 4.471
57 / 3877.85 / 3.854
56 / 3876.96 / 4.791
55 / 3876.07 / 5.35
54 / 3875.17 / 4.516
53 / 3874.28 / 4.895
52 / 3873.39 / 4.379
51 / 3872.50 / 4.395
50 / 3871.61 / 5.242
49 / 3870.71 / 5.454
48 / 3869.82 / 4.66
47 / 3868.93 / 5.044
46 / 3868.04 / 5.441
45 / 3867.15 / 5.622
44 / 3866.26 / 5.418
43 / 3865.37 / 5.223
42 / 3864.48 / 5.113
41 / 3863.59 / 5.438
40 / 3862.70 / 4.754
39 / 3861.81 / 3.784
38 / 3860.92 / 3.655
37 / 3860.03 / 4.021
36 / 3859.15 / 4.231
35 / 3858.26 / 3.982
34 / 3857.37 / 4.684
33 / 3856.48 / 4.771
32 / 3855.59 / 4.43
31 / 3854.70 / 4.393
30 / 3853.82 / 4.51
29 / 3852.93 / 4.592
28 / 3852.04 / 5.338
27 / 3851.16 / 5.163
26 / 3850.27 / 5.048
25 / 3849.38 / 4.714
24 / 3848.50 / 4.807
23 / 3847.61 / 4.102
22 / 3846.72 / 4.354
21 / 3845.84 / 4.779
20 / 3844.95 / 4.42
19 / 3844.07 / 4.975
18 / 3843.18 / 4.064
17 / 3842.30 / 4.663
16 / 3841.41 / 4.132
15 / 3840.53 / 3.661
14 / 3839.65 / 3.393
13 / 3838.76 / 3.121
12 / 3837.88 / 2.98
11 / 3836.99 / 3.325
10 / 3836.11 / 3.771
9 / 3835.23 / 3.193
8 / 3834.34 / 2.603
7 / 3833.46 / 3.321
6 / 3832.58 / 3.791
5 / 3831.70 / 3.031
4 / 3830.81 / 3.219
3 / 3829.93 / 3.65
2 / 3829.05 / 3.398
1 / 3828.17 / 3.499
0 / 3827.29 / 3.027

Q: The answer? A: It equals 1.8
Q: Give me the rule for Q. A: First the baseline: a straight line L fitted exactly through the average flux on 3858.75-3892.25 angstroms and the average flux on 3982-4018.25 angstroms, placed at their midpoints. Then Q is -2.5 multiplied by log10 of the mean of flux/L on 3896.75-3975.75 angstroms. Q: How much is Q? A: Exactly 0.287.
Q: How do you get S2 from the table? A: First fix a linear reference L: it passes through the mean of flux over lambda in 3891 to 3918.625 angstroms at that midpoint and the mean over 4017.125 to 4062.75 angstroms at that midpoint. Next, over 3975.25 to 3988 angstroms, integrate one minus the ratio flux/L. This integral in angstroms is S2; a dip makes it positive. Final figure 0.8 angstroms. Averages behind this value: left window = 5.75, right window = 8.23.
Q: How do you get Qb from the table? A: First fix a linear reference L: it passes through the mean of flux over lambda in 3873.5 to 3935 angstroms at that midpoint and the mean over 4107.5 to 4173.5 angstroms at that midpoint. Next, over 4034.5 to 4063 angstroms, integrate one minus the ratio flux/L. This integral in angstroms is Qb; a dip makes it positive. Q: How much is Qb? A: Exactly -4.03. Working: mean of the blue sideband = 4.93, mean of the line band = 8.11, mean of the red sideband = 8.5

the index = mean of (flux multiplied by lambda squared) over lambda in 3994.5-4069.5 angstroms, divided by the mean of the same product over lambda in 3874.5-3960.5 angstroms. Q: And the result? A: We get 1.74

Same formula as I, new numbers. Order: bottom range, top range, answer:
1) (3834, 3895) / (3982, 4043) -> 1.94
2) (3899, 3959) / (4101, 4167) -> 1.87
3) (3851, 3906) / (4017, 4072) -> 1.82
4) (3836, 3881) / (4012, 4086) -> 1.98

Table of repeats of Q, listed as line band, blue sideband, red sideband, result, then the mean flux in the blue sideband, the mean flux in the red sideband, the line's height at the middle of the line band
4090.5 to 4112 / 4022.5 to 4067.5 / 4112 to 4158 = 0.05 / 8.07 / 8.47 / 8.32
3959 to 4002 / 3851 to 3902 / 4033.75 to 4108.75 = 0.11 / 4.85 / 8.07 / 6.57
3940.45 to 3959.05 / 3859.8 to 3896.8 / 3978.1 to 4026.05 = 0.20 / 4.84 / 8.02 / 6.68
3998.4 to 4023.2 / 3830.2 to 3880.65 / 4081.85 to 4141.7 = -0.23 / 4.39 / 8.37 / 6.8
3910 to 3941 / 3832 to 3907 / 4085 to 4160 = 0.22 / 4.67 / 8.37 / 5.49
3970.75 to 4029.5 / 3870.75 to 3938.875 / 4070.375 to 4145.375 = -0.18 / 4.81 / 8.27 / 6.43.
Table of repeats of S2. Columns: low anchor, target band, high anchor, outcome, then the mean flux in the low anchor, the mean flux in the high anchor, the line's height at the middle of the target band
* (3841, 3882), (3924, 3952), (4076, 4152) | 8.2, 4.69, 8.32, 5.79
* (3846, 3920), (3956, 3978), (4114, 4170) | 6.7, 5.11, 8.54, 6.22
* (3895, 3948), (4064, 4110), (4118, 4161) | -2.9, 4.8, 8.49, 7.6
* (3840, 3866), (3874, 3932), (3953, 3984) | -4.3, 4.55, 4.96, 4.73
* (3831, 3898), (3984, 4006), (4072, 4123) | -4.0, 4.55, 8.21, 6.6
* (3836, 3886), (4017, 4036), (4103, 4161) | -4.1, 4.55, 8.45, 6.93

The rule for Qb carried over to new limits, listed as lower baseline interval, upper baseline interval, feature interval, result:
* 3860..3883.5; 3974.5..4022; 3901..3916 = -0.7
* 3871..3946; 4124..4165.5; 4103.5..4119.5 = -0.9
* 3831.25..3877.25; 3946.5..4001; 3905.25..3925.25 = -2.3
